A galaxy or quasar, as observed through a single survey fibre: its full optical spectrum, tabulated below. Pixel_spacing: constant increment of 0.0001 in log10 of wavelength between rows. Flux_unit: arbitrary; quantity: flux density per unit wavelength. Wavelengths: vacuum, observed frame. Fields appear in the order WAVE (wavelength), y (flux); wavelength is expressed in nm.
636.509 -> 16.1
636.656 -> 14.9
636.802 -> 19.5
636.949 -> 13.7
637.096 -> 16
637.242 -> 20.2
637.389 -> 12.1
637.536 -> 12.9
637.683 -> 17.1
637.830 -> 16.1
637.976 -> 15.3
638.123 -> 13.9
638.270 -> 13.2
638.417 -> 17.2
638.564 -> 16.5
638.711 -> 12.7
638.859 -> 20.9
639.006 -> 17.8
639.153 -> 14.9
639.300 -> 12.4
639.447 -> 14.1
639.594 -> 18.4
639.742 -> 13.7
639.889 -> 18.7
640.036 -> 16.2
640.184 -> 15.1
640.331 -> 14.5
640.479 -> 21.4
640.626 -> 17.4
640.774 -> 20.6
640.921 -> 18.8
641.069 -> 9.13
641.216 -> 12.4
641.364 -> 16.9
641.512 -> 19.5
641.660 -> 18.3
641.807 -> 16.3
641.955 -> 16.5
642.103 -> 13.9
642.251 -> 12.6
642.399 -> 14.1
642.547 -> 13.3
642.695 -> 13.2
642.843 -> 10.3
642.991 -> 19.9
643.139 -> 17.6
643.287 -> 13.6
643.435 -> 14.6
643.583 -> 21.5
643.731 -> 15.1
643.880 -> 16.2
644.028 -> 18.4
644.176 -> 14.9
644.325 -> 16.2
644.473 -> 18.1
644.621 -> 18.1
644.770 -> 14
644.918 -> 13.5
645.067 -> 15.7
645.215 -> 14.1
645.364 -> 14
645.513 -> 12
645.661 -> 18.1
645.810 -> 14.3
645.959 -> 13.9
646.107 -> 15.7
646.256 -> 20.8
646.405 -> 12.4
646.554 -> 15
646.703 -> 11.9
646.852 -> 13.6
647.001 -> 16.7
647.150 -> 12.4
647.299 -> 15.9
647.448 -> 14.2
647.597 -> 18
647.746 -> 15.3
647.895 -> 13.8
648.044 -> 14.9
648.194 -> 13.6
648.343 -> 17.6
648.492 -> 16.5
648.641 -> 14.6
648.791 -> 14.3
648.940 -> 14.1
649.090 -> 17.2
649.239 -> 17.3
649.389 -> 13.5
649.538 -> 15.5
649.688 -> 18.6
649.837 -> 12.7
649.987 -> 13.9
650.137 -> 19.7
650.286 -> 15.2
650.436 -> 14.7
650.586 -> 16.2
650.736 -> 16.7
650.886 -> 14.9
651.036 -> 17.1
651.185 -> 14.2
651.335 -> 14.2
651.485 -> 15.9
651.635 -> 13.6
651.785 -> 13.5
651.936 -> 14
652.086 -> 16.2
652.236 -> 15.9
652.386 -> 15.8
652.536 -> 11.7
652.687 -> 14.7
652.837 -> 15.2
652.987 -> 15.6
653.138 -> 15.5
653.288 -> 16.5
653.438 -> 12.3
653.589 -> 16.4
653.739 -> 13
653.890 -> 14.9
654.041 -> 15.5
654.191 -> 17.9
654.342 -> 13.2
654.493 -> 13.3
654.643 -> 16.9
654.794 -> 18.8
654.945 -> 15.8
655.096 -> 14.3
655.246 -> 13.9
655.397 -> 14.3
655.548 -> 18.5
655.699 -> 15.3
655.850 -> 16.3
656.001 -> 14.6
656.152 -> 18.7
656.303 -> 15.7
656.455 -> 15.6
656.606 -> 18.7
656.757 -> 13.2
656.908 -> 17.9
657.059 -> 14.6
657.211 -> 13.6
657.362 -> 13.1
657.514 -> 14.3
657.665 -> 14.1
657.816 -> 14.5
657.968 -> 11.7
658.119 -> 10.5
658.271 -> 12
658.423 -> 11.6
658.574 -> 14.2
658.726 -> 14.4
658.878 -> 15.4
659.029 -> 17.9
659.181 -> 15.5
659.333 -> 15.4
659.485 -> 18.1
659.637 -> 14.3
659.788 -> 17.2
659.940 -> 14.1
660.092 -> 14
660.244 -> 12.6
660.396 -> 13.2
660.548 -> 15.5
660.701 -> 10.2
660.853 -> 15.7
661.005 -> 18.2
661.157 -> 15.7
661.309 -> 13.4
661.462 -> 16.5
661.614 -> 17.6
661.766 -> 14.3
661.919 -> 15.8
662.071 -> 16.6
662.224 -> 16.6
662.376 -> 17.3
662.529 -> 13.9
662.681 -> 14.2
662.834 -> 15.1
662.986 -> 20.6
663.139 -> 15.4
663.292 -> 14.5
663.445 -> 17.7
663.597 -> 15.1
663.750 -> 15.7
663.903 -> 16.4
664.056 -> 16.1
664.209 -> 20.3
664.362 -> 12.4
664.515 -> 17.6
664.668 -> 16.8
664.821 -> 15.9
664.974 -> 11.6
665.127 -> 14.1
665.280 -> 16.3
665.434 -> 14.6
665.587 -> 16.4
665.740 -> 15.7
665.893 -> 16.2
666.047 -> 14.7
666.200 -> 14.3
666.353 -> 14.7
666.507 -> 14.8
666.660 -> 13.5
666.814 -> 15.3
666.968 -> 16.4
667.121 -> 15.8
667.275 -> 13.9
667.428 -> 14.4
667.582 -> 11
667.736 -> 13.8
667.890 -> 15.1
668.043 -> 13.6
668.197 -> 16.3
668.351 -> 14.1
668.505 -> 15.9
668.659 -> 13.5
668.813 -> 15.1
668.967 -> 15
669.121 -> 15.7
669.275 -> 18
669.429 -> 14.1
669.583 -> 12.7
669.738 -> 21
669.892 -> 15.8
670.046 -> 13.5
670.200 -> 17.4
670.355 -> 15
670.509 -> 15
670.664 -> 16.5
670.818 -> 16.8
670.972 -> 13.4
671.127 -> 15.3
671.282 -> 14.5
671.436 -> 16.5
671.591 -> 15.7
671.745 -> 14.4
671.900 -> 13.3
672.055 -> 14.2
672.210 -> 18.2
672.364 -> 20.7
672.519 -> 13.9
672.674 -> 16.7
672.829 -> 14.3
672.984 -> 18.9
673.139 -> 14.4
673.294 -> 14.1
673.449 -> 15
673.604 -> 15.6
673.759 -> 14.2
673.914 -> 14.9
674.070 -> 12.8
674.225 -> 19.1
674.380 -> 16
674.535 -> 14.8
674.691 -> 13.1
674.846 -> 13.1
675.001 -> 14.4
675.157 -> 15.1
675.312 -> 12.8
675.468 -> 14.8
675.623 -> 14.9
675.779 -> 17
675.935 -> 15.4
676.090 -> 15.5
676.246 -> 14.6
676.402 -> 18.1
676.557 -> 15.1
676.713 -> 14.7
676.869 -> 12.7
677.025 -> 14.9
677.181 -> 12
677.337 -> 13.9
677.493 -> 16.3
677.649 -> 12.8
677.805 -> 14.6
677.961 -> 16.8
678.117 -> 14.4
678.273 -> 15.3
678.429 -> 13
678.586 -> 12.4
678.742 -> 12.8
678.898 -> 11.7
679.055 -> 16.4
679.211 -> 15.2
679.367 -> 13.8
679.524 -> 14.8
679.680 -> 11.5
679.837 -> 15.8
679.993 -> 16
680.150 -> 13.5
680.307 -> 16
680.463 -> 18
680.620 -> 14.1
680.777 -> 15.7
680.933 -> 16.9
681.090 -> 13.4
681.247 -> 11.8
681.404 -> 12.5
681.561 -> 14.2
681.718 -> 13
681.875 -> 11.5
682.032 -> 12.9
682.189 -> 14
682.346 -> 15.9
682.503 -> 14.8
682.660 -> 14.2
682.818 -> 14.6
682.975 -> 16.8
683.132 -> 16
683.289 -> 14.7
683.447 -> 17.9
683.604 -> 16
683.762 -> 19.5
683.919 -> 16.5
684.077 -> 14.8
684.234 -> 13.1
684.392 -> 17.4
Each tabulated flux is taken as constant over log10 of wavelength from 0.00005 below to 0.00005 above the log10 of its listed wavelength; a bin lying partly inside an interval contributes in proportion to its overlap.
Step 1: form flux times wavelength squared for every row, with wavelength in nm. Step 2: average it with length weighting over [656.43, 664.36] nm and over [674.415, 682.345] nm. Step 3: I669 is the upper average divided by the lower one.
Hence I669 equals 1.00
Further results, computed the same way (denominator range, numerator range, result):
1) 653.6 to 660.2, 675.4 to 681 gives 1.05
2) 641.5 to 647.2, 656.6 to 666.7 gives 1.04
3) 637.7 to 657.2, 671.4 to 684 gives 1.05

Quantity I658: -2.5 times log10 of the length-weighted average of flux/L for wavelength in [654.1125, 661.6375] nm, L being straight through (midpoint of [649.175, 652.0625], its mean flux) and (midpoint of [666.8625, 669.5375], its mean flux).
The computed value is 0.01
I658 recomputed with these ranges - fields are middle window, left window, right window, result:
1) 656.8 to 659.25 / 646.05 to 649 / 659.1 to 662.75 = 0.085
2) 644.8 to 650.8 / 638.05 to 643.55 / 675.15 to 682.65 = 0.021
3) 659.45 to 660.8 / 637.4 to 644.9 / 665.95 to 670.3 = 0.072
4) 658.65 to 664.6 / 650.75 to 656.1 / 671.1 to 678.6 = -0.038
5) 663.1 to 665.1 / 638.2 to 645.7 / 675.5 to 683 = -0.053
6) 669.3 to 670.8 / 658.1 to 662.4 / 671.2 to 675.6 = -0.046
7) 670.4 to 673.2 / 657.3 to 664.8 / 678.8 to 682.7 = -0.072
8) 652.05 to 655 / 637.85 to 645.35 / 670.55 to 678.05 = 0.023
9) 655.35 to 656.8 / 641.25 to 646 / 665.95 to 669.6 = -0.074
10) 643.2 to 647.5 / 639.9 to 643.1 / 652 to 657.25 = 0.024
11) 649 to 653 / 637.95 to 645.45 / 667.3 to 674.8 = 0.022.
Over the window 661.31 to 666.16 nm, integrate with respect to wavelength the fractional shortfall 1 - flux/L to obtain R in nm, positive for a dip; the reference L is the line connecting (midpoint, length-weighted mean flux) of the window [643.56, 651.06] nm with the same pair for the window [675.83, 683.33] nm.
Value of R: -0.27 nm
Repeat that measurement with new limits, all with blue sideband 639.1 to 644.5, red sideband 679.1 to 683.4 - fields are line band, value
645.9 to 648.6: 0.10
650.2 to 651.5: 0.01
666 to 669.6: 0.08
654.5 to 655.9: -0.04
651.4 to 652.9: 0.09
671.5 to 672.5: -0.07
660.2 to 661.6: 0.05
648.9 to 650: 0.01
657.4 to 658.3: 0.14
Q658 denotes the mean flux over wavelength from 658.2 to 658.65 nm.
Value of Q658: 12.6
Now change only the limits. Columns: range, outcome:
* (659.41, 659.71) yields 16.2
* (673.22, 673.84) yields 14.7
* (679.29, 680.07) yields 14.4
